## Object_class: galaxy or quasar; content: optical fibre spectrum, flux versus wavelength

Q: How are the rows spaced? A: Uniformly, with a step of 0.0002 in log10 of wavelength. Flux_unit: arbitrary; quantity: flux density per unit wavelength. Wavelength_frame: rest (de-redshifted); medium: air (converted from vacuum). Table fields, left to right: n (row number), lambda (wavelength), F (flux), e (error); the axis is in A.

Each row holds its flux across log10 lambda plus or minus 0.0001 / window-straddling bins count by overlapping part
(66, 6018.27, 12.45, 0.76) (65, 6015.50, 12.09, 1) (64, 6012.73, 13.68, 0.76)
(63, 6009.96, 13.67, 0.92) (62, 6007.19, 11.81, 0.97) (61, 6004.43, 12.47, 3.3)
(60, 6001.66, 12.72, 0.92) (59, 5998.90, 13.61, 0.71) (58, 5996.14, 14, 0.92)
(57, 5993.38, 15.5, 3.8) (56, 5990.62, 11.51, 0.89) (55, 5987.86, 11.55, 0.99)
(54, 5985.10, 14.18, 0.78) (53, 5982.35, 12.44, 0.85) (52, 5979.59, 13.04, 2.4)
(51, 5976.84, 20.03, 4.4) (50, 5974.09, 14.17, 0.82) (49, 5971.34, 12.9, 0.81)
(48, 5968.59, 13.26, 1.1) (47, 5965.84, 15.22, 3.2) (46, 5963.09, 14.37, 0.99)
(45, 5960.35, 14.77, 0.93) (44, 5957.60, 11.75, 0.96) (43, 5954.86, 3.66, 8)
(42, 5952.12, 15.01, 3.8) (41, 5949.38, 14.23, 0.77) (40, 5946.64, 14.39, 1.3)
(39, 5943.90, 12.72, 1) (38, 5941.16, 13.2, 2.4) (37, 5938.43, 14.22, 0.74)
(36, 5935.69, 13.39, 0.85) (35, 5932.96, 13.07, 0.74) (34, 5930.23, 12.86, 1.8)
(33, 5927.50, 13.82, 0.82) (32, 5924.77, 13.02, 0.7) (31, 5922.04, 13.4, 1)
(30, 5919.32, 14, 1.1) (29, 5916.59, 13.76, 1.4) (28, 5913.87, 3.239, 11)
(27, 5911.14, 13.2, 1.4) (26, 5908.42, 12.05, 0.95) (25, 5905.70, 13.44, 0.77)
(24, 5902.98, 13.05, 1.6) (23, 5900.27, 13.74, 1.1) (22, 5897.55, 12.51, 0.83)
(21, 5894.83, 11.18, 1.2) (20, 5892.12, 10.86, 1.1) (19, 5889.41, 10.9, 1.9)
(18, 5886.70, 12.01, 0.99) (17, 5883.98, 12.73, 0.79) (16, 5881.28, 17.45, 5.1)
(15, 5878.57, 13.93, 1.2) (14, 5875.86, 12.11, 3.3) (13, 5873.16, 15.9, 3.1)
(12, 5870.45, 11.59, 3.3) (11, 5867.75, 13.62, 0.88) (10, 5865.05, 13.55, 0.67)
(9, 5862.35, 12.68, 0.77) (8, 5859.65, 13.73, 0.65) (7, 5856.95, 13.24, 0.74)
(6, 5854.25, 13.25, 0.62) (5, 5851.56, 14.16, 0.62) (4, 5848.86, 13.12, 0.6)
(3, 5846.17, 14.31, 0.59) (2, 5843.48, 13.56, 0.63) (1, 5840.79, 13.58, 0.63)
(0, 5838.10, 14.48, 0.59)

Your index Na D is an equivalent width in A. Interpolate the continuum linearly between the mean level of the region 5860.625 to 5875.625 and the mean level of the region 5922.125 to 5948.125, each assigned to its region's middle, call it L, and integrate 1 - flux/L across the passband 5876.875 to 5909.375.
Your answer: 1.4 A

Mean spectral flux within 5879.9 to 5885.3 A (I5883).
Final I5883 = 15.1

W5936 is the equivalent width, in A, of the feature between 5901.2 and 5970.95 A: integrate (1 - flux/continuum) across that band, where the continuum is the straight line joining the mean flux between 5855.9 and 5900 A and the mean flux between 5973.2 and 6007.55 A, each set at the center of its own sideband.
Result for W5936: 3.0 A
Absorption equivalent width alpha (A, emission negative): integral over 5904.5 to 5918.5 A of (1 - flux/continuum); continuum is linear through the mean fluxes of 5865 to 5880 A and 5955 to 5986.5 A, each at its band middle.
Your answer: 2.4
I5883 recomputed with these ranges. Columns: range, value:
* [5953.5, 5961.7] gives 10.1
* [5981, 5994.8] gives 13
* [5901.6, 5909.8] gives 12.9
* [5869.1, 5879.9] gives 13.4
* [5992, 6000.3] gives 14.4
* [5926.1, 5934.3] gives 13.3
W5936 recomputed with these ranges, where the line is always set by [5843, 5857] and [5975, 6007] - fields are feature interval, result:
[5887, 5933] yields 4.9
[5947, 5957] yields 1.7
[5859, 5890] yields 0.6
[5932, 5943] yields 0.2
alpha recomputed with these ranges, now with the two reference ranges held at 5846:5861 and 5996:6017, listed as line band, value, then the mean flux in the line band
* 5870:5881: -0.4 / 13.9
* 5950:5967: 0.8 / 12.5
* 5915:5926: 0.0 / 13.3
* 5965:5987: -2.1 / 14.3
